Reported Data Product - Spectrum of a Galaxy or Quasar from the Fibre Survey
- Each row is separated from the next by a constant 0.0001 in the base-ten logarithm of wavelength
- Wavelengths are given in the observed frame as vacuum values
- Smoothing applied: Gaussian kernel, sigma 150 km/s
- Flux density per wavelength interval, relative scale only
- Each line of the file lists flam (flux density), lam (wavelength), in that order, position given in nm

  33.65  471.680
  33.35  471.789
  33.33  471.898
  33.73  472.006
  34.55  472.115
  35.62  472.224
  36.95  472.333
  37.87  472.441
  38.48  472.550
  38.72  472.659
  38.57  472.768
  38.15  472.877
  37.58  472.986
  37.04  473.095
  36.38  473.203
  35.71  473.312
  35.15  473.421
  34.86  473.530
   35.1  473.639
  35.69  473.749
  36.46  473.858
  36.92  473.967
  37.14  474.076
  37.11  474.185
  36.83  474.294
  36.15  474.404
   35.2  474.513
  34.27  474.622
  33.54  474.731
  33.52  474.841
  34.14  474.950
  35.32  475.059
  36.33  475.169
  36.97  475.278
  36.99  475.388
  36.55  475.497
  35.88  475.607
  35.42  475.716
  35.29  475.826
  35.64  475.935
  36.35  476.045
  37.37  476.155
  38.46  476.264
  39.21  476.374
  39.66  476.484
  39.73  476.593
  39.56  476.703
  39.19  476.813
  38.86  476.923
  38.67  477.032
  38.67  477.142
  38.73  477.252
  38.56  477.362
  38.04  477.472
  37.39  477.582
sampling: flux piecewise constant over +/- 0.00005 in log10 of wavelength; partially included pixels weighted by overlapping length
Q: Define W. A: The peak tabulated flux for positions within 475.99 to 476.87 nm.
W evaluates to 39.73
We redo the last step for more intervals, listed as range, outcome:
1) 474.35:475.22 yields 36.33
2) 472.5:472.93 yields 38.72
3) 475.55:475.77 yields 35.88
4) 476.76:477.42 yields 39.19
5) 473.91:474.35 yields 37.14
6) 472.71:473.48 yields 38.57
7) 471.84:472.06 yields 33.73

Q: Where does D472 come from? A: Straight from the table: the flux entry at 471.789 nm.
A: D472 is 33.35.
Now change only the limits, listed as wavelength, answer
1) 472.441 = 37.87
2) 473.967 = 36.92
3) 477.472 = 38.04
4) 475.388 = 36.99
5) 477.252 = 38.73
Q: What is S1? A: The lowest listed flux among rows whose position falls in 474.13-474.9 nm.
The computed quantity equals 33.52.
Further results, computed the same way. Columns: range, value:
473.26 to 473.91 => 34.86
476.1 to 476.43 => 37.37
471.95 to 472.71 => 33.73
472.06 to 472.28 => 34.55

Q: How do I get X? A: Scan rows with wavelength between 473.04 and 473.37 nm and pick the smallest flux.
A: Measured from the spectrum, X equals 35.71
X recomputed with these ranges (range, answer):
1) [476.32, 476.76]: 39.21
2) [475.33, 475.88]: 35.29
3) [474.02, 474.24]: 37.11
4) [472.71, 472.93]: 38.15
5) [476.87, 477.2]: 38.67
